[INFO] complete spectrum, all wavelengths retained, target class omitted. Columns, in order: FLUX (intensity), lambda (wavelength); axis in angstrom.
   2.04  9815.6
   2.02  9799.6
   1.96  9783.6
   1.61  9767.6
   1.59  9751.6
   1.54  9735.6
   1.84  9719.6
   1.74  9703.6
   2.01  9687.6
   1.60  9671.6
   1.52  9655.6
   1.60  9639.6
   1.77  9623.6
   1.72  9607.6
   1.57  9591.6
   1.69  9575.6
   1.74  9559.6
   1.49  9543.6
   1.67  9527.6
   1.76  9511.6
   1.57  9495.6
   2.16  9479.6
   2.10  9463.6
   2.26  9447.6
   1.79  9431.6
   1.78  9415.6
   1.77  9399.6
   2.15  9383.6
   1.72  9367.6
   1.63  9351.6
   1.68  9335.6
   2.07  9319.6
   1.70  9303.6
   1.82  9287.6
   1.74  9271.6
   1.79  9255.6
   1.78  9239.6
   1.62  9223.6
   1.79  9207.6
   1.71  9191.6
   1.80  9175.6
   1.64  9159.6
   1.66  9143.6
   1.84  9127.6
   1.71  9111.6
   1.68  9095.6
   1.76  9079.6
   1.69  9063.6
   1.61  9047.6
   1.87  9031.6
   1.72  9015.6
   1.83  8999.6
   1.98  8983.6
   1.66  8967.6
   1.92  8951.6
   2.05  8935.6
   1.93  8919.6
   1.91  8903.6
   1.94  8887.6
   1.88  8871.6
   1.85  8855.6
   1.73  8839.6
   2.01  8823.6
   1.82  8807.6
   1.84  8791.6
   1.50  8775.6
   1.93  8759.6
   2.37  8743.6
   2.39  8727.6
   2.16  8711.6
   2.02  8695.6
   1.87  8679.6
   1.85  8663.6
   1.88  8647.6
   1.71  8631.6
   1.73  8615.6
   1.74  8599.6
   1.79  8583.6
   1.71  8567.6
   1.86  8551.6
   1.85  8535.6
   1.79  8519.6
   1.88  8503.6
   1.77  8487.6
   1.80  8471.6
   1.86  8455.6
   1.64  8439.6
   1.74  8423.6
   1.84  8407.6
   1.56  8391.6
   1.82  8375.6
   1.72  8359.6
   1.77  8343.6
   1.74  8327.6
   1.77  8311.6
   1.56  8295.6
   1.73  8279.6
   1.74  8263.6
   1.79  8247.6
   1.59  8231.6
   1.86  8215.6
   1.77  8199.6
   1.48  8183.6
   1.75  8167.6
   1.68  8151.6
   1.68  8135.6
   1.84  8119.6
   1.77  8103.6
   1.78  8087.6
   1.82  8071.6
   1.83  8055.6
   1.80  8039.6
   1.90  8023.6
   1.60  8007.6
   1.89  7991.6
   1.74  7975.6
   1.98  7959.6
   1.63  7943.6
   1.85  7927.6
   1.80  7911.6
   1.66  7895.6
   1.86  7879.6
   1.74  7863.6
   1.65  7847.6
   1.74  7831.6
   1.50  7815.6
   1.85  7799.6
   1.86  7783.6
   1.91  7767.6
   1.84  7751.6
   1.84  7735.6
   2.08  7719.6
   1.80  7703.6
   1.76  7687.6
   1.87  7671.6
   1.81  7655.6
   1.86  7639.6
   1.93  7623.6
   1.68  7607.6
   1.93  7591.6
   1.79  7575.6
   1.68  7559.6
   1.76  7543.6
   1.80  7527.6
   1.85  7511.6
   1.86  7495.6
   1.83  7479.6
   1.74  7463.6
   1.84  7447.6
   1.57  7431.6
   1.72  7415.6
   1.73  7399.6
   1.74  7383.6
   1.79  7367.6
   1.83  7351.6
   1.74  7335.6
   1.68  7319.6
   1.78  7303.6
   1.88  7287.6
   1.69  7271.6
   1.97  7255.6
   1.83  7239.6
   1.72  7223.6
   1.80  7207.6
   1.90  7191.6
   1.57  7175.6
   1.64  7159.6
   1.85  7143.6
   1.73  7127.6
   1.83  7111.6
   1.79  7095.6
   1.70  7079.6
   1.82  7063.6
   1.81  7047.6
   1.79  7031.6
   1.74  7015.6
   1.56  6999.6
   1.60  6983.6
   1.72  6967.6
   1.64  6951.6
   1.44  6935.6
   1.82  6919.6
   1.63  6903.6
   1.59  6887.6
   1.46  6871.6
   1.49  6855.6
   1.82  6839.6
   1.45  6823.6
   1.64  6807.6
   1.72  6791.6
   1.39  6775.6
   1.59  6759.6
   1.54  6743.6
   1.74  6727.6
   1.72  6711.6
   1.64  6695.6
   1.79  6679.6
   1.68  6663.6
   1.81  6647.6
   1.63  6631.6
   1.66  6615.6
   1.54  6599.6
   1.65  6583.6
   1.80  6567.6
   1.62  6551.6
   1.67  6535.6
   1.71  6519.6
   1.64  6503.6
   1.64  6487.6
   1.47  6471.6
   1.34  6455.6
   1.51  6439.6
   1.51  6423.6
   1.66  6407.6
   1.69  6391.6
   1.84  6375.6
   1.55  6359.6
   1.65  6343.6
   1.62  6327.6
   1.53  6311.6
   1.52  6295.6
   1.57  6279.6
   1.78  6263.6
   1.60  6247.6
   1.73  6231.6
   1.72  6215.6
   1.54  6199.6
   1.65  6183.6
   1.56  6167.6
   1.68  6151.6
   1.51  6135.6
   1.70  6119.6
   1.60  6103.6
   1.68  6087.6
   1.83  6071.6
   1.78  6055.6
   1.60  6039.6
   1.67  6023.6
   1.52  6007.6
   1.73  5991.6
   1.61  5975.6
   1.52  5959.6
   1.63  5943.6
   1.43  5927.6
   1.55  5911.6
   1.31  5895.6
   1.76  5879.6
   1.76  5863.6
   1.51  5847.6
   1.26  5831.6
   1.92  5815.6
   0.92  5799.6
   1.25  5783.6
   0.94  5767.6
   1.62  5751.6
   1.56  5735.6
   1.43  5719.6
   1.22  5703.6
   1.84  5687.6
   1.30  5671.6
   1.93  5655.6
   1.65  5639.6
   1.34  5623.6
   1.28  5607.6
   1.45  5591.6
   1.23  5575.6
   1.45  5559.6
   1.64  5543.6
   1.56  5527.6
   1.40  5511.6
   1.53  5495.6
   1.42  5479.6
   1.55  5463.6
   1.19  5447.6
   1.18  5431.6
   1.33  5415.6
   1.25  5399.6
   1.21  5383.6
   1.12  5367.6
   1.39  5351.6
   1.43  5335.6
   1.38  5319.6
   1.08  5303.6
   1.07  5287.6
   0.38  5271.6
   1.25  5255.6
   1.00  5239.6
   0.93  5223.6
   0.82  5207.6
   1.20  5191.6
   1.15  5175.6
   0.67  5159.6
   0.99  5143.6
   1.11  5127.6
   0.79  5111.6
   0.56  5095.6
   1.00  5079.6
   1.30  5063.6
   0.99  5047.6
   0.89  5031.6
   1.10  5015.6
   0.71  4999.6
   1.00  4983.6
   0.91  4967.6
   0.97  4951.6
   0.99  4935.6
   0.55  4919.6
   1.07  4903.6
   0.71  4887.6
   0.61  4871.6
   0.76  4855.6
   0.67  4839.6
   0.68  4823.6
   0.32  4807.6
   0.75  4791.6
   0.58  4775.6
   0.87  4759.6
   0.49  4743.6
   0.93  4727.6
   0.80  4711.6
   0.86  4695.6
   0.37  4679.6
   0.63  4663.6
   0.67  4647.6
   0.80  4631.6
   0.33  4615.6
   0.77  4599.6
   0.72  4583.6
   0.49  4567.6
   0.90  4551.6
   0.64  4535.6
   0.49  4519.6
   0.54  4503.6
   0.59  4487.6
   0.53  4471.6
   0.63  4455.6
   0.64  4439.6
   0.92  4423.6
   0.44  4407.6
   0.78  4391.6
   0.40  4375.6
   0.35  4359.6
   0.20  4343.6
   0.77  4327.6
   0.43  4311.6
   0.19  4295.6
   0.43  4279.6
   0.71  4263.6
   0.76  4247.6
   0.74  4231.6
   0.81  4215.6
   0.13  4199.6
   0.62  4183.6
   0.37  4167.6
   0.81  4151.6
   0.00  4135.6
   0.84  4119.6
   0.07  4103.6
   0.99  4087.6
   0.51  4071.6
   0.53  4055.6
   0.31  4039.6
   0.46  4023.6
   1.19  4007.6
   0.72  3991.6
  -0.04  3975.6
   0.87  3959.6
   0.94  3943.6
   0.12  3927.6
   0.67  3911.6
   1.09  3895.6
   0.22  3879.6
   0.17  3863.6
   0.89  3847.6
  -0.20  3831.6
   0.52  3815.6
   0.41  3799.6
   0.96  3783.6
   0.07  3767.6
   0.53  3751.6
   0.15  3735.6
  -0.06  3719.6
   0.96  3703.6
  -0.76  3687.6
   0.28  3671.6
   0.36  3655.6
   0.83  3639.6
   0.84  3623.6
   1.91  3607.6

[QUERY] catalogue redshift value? 0.327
